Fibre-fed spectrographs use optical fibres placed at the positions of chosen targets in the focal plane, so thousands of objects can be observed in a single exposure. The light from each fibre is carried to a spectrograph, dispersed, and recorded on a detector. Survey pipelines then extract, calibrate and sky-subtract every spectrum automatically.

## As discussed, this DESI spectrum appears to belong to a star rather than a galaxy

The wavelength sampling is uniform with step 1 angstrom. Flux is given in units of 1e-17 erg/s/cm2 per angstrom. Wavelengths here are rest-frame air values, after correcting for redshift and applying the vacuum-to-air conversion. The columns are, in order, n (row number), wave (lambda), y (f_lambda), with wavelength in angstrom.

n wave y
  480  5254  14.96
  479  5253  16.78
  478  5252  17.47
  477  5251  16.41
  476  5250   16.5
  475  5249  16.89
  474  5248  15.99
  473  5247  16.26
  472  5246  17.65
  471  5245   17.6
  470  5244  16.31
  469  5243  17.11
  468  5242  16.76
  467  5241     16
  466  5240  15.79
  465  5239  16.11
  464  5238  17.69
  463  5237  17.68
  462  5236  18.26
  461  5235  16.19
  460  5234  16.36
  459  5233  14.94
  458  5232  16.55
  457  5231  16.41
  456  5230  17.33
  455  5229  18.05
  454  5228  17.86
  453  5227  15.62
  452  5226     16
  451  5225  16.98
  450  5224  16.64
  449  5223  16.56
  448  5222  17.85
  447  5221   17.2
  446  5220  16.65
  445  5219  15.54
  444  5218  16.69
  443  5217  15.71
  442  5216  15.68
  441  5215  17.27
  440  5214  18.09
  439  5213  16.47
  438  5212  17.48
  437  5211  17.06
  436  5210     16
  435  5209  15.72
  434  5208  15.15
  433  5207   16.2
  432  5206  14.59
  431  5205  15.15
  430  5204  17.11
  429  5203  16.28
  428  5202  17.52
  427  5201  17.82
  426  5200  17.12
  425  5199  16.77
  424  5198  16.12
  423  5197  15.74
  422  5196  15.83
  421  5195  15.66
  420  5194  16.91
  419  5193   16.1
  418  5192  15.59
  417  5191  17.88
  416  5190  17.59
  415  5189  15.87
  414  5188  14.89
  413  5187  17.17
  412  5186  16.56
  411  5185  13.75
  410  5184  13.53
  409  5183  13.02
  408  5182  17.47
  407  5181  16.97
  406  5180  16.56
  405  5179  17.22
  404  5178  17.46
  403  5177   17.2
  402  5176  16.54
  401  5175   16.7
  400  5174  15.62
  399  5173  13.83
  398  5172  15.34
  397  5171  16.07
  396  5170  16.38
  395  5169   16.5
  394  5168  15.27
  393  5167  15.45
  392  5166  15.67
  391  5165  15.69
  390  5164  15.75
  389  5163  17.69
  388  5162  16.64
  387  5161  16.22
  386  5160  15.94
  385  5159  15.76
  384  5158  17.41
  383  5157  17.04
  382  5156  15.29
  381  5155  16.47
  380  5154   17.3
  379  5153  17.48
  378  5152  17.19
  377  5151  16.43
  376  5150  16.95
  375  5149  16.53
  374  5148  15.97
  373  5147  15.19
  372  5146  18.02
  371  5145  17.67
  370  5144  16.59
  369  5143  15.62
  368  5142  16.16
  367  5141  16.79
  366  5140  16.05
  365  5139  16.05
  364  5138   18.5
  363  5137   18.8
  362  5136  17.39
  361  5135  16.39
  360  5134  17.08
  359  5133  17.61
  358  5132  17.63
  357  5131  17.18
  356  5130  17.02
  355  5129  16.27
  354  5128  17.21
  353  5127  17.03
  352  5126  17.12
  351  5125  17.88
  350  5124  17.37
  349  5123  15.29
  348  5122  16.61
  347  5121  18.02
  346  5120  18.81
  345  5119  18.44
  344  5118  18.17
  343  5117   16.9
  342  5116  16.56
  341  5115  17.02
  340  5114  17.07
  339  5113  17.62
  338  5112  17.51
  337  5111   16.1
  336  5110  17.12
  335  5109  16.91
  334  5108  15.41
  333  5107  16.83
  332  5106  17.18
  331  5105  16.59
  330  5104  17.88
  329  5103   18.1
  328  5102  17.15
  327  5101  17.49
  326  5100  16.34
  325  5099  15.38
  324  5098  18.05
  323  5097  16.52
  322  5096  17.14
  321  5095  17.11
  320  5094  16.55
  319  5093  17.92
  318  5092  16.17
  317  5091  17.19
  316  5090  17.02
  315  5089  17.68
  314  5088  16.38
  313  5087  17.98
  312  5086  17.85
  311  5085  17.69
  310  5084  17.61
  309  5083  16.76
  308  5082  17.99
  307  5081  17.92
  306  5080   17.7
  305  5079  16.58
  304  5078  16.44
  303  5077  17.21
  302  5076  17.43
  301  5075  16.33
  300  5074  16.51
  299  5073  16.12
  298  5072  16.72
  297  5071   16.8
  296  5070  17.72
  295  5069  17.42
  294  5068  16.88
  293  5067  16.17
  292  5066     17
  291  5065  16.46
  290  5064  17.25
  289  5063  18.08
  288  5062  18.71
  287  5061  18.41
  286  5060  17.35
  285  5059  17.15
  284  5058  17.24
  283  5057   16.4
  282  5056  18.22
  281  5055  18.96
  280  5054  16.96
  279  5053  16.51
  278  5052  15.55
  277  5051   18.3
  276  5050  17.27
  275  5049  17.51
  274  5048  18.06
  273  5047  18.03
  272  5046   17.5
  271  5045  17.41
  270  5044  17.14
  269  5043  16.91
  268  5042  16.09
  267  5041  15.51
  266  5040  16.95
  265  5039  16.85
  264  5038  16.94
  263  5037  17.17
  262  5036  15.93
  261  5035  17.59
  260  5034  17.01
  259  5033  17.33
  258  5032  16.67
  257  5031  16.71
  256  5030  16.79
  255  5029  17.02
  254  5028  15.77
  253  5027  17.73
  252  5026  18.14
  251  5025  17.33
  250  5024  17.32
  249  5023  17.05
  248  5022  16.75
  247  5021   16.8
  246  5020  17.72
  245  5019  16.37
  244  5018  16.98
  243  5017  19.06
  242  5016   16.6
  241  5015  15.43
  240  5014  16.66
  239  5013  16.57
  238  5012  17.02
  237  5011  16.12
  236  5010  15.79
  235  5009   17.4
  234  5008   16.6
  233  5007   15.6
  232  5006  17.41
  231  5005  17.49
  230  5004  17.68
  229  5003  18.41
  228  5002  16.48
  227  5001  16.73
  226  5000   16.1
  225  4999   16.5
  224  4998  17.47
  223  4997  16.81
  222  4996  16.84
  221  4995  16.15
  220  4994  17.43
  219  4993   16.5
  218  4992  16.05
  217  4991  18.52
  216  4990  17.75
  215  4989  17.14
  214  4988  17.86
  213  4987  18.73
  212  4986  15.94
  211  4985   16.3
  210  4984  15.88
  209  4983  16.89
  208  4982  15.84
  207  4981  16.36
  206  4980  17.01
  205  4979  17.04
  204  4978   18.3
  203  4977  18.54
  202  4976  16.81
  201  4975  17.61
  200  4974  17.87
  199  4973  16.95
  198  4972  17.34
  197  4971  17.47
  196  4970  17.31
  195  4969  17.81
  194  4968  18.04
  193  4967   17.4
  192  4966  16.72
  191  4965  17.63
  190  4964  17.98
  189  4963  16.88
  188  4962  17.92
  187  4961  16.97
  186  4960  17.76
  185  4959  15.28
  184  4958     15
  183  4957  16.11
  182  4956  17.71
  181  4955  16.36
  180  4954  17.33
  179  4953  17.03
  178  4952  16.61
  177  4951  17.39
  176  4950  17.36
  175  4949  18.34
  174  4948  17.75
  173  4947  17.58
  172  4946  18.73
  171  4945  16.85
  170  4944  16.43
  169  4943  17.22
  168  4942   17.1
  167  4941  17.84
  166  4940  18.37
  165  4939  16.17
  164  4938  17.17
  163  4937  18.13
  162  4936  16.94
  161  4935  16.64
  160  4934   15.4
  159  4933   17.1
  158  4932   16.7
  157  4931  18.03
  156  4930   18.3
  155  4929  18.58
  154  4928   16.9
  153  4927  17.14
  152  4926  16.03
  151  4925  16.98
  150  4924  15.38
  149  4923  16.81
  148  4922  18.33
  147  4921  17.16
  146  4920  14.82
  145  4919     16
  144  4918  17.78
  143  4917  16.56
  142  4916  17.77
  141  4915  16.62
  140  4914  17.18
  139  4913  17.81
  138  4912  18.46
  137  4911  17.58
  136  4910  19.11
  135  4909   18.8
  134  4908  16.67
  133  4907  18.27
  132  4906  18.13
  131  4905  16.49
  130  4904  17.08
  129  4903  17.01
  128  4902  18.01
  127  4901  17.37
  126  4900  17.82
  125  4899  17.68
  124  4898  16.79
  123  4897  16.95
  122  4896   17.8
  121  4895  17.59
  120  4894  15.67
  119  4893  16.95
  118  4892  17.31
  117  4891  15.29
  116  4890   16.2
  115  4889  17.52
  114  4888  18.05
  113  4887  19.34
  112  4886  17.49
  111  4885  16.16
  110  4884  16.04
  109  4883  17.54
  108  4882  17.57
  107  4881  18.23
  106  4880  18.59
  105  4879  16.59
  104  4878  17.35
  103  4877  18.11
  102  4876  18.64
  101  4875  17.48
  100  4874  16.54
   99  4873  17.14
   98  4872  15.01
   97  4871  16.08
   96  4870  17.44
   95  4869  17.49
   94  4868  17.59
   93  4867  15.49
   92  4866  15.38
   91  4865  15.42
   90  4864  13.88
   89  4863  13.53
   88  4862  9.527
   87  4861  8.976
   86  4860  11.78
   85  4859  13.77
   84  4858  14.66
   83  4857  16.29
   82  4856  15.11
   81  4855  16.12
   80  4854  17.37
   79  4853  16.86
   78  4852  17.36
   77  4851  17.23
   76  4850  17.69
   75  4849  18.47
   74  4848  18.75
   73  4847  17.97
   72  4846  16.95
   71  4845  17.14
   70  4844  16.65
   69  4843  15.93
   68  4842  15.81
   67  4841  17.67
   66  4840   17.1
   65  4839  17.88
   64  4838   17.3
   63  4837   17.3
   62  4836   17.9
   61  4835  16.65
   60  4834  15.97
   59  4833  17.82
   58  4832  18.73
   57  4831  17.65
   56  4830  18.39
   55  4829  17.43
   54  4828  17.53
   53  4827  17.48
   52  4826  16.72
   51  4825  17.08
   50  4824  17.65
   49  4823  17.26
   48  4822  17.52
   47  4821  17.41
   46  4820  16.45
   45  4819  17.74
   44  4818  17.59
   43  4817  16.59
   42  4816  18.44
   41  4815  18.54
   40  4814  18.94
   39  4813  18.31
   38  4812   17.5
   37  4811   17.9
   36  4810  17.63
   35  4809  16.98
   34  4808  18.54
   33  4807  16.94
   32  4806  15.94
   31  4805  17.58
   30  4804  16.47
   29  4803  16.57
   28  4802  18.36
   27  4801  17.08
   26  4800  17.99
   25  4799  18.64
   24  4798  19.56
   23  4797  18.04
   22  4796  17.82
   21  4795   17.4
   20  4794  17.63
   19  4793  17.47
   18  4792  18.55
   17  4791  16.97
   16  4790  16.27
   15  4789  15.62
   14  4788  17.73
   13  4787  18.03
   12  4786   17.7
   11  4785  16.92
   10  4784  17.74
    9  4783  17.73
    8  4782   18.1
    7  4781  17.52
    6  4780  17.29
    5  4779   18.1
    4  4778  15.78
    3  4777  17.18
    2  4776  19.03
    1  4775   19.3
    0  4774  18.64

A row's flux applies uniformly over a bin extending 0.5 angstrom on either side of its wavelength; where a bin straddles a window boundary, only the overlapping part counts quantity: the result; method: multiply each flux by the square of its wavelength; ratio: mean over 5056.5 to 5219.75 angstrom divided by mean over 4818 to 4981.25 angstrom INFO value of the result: 1.08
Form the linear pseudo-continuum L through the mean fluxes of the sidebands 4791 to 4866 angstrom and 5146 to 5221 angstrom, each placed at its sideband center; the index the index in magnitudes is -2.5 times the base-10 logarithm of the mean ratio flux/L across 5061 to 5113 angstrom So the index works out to -0.042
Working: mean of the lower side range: 16.9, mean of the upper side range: 16.3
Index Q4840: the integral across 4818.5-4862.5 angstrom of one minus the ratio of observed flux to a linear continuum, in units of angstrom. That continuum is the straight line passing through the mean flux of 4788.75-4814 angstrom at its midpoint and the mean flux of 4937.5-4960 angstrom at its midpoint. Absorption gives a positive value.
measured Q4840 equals 2.08 angstrom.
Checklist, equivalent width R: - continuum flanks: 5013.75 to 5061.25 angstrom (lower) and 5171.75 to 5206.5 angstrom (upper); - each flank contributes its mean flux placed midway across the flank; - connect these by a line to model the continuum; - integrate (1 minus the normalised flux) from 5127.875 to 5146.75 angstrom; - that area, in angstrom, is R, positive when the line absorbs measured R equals -0.6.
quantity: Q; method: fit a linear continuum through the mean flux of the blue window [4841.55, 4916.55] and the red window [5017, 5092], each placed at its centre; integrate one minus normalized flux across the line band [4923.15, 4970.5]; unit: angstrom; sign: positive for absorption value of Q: -0.7 angstrom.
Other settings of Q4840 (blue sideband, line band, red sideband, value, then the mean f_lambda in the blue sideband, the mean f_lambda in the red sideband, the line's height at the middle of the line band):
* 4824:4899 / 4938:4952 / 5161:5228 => -0.7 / 16.7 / 16.3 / 16.6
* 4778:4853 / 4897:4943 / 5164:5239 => -0.2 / 17.5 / 16.4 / 17.2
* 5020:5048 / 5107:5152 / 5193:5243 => -0.6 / 17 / 16.6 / 16.8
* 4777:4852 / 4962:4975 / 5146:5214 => -0.4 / 17.5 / 16.3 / 17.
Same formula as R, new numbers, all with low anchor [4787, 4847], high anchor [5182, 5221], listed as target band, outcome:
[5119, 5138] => -1.0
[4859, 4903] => 2.1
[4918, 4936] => 0.2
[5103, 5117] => -0.4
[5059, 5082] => -0.8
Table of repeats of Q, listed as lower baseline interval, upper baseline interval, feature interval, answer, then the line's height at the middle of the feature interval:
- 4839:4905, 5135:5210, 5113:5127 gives -0.8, 16.4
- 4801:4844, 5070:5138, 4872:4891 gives 0.0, 17.3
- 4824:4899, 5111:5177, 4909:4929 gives -0.6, 16.7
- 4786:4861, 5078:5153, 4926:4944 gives -0.1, 17.1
